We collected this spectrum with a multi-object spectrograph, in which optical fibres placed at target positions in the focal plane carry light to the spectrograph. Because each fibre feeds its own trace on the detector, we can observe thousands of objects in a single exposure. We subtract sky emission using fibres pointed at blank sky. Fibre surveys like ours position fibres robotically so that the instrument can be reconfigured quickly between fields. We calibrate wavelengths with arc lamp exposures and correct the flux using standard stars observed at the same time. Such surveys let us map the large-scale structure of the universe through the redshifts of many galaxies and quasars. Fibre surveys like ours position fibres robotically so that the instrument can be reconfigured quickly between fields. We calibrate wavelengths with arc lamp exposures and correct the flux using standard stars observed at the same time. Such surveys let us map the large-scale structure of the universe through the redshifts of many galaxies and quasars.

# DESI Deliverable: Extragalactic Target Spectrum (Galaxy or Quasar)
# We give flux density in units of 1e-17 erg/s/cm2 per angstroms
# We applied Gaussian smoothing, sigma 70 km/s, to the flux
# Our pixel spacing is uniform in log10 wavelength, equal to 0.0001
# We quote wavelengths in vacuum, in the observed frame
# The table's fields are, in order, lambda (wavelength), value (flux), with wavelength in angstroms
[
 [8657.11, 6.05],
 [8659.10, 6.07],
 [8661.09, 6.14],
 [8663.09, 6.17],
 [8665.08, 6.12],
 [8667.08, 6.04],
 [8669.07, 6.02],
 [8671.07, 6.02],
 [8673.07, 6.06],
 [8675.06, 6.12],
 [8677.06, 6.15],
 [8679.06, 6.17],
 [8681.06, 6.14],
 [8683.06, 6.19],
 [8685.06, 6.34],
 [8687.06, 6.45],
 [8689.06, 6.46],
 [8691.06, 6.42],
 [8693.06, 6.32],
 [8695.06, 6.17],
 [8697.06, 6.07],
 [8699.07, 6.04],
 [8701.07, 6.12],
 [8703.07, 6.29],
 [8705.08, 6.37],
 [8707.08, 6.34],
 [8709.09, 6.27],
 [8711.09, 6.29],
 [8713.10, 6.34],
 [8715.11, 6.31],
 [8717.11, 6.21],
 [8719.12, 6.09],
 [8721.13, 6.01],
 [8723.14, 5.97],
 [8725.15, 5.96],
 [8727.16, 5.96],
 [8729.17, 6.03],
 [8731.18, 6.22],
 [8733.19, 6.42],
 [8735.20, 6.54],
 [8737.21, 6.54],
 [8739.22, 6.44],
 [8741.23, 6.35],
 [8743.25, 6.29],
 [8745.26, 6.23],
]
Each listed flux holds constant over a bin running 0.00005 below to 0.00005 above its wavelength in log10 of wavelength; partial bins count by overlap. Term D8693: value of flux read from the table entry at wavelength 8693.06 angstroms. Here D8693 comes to 6.32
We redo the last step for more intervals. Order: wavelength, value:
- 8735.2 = 6.54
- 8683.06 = 6.19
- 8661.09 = 6.14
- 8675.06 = 6.12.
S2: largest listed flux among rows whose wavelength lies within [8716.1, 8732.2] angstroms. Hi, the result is 6.22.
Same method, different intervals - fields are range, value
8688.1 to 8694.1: 6.46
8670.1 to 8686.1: 6.34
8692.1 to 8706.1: 6.37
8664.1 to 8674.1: 6.12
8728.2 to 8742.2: 6.54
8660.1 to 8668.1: 6.17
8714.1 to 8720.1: 6.31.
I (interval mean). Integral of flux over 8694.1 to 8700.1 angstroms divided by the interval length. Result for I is 6.09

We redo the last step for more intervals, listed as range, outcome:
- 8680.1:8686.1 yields 6.22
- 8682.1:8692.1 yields 6.37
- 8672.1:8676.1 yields 6.1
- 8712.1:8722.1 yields 6.19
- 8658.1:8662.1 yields 6.11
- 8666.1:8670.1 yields 6.03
